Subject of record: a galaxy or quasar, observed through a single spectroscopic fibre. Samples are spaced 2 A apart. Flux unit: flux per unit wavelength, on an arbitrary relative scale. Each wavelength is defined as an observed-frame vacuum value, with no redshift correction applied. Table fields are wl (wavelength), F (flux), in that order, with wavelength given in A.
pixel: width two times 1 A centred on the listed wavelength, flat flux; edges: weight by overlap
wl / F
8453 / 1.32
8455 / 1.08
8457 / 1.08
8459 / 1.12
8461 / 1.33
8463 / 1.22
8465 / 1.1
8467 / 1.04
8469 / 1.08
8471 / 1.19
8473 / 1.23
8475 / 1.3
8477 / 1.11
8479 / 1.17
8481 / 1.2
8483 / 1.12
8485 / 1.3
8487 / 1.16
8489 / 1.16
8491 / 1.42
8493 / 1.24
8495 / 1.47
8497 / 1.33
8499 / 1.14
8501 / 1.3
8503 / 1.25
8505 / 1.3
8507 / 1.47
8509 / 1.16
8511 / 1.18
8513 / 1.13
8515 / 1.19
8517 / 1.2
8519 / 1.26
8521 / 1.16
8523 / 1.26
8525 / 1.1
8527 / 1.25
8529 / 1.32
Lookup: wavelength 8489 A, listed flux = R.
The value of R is 1.16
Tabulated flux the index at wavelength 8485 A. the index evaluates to 1.3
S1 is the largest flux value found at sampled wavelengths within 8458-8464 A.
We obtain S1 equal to 1.33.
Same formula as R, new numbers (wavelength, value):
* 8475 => 1.3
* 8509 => 1.16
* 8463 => 1.22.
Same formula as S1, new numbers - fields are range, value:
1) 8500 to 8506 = 1.3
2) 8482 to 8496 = 1.47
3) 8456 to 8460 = 1.12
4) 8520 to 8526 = 1.26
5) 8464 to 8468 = 1.1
